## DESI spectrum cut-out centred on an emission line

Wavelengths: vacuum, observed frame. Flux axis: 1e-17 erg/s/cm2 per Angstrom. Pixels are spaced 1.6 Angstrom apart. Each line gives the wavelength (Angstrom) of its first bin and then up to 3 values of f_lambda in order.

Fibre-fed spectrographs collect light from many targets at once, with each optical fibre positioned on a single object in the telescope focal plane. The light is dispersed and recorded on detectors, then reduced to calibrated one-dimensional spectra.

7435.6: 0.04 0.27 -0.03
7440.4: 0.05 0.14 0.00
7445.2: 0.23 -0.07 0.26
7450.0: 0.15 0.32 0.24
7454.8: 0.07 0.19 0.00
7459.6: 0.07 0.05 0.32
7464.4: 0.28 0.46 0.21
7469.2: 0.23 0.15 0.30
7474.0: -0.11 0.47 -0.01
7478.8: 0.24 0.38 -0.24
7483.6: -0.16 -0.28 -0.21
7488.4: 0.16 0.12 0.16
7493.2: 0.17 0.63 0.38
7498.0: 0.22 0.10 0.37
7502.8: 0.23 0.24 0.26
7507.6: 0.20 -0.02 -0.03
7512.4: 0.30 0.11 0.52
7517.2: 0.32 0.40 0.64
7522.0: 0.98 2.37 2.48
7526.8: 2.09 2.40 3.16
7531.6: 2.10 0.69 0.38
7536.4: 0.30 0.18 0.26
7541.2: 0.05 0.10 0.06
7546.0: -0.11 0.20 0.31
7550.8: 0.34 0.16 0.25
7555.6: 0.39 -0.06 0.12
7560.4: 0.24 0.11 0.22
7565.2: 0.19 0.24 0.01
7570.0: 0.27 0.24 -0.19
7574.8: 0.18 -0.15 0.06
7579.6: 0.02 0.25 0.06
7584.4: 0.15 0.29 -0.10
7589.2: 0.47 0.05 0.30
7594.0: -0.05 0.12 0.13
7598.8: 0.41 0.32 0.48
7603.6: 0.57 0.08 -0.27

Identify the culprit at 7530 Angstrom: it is [O II]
